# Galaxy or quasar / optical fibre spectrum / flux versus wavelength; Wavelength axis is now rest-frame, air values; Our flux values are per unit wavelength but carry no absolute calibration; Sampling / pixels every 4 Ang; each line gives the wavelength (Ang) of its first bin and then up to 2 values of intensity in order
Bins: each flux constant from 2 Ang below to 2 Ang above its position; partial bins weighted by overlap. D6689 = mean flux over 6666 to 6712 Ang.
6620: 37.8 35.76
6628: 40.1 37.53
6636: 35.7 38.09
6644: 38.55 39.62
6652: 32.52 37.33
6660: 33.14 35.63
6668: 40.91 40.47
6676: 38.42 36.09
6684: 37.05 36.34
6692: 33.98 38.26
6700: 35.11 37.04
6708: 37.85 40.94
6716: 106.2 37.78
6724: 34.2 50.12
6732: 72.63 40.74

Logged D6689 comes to 37.6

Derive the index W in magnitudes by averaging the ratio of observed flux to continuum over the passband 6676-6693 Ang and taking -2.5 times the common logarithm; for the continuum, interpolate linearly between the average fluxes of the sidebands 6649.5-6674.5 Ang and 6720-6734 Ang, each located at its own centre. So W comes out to 0.14 mag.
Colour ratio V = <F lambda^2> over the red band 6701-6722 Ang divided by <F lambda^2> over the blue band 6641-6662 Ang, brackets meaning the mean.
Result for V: 1.43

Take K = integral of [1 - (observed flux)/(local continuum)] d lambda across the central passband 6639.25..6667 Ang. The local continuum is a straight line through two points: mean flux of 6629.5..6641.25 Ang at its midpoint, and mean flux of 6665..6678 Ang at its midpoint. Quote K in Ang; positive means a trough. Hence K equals 1.33 Ang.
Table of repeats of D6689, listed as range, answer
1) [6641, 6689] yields 37.2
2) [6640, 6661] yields 36.6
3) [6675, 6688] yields 37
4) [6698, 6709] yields 36.6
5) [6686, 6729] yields 44.2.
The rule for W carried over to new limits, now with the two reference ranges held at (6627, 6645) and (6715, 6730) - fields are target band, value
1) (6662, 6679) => 0.14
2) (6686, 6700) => 0.32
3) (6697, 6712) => 0.33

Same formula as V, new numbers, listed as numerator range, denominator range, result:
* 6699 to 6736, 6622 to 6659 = 1.38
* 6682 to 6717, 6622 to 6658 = 1.18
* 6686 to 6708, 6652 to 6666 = 1.05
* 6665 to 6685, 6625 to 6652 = 1.03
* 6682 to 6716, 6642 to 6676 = 1.12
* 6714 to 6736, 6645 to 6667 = 1.66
